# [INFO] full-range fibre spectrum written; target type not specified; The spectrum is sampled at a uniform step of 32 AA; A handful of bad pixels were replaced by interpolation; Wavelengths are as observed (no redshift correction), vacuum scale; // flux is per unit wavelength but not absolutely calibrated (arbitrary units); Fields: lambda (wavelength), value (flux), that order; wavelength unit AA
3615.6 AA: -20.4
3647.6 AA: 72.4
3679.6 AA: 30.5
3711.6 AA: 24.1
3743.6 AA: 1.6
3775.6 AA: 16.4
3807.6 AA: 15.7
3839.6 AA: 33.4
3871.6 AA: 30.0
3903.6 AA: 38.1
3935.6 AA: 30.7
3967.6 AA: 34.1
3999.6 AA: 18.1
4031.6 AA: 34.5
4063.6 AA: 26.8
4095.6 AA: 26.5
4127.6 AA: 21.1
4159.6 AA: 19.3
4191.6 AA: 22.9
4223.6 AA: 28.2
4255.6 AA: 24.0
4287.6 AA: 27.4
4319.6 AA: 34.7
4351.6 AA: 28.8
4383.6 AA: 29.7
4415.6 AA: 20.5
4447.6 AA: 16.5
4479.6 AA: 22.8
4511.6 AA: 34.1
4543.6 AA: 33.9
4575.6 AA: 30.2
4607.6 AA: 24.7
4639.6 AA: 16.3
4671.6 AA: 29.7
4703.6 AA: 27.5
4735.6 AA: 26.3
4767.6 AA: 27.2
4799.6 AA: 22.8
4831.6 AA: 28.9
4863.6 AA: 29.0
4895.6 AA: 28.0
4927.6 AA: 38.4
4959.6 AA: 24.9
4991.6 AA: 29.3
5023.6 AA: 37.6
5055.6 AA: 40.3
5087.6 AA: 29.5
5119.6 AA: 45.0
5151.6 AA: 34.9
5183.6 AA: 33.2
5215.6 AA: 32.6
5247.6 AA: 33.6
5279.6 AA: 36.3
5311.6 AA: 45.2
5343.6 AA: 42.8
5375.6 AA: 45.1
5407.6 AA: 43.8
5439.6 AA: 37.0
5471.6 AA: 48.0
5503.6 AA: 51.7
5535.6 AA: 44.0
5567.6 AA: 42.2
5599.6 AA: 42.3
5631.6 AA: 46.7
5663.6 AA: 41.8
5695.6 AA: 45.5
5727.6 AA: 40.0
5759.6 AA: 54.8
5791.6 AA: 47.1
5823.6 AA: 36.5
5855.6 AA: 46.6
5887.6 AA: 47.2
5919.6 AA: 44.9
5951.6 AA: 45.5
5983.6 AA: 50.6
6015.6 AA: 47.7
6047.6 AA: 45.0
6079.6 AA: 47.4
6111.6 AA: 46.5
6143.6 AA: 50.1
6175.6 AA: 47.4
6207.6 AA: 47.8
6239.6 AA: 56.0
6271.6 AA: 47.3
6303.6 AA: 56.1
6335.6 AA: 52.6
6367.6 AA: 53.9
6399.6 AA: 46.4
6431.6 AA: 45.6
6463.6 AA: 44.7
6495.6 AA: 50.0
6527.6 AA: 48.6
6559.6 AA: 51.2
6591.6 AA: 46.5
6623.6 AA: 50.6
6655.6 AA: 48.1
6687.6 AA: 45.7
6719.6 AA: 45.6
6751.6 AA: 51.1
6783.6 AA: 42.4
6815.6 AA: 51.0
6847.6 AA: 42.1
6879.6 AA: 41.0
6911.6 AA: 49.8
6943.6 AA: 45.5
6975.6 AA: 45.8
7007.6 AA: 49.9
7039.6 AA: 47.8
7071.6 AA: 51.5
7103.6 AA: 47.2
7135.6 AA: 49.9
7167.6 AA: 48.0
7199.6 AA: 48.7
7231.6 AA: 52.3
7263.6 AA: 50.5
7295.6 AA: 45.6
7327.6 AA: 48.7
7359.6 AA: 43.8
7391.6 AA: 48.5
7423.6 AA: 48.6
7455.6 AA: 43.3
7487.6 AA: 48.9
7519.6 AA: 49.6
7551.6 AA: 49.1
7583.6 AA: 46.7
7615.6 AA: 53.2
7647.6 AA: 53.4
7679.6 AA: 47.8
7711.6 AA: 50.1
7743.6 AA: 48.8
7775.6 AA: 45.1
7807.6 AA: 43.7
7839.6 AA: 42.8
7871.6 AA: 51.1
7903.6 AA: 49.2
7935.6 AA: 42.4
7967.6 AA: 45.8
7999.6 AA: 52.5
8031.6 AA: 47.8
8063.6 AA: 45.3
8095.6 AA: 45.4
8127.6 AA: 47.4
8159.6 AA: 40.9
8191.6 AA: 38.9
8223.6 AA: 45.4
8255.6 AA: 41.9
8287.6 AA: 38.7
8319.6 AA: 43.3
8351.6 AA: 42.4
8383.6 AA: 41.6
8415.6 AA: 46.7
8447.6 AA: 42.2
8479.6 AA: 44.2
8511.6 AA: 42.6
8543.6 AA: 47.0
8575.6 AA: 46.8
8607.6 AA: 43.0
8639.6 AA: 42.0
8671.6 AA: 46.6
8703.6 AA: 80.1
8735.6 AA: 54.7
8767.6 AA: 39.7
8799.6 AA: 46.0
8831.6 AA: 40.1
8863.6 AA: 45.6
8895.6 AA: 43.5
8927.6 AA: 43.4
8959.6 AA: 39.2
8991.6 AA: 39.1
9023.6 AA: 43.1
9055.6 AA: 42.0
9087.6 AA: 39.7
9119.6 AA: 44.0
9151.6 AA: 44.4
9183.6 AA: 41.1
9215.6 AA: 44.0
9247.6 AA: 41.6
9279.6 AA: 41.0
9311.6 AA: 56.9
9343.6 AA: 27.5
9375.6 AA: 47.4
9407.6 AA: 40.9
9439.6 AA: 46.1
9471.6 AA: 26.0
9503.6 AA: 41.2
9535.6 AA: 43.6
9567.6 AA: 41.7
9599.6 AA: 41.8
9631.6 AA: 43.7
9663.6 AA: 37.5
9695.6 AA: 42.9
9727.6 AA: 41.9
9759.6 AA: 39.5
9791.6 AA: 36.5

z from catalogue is 0.324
